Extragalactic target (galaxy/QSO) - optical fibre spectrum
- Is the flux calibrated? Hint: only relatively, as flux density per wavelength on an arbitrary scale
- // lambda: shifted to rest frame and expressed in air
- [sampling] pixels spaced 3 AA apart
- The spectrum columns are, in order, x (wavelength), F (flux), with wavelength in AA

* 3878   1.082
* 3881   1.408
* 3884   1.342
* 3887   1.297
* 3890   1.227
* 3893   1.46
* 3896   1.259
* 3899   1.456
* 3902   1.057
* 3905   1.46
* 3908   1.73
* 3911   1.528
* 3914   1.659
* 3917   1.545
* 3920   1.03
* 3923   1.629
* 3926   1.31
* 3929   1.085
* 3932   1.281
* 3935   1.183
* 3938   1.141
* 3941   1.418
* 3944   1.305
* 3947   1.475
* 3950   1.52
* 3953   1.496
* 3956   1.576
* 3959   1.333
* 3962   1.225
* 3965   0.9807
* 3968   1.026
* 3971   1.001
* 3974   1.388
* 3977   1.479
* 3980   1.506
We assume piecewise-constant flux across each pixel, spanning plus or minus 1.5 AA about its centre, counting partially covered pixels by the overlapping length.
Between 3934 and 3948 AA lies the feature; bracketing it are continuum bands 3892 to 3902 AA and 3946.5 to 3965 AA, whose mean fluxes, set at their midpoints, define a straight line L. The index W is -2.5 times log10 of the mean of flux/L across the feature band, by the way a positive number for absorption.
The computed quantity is 0.07 mag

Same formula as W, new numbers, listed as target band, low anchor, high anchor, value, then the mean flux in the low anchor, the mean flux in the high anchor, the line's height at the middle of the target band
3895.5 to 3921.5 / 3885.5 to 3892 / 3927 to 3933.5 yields -0.15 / 1.28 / 1.19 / 1.24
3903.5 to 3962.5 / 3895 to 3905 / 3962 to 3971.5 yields -0.20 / 1.29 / 1.04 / 1.16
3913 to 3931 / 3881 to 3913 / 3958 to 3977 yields -0.04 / 1.39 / 1.18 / 1.31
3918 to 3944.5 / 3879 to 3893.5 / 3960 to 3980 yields 0.00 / 1.33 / 1.21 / 1.27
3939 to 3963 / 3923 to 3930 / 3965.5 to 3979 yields -0.13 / 1.3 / 1.22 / 1.25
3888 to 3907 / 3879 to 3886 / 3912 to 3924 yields 0.05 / 1.35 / 1.46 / 1.4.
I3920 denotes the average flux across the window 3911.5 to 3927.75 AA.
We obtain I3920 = 1.43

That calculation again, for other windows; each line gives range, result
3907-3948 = 1.37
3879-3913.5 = 1.39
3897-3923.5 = 1.44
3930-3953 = 1.34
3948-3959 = 1.5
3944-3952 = 1.46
